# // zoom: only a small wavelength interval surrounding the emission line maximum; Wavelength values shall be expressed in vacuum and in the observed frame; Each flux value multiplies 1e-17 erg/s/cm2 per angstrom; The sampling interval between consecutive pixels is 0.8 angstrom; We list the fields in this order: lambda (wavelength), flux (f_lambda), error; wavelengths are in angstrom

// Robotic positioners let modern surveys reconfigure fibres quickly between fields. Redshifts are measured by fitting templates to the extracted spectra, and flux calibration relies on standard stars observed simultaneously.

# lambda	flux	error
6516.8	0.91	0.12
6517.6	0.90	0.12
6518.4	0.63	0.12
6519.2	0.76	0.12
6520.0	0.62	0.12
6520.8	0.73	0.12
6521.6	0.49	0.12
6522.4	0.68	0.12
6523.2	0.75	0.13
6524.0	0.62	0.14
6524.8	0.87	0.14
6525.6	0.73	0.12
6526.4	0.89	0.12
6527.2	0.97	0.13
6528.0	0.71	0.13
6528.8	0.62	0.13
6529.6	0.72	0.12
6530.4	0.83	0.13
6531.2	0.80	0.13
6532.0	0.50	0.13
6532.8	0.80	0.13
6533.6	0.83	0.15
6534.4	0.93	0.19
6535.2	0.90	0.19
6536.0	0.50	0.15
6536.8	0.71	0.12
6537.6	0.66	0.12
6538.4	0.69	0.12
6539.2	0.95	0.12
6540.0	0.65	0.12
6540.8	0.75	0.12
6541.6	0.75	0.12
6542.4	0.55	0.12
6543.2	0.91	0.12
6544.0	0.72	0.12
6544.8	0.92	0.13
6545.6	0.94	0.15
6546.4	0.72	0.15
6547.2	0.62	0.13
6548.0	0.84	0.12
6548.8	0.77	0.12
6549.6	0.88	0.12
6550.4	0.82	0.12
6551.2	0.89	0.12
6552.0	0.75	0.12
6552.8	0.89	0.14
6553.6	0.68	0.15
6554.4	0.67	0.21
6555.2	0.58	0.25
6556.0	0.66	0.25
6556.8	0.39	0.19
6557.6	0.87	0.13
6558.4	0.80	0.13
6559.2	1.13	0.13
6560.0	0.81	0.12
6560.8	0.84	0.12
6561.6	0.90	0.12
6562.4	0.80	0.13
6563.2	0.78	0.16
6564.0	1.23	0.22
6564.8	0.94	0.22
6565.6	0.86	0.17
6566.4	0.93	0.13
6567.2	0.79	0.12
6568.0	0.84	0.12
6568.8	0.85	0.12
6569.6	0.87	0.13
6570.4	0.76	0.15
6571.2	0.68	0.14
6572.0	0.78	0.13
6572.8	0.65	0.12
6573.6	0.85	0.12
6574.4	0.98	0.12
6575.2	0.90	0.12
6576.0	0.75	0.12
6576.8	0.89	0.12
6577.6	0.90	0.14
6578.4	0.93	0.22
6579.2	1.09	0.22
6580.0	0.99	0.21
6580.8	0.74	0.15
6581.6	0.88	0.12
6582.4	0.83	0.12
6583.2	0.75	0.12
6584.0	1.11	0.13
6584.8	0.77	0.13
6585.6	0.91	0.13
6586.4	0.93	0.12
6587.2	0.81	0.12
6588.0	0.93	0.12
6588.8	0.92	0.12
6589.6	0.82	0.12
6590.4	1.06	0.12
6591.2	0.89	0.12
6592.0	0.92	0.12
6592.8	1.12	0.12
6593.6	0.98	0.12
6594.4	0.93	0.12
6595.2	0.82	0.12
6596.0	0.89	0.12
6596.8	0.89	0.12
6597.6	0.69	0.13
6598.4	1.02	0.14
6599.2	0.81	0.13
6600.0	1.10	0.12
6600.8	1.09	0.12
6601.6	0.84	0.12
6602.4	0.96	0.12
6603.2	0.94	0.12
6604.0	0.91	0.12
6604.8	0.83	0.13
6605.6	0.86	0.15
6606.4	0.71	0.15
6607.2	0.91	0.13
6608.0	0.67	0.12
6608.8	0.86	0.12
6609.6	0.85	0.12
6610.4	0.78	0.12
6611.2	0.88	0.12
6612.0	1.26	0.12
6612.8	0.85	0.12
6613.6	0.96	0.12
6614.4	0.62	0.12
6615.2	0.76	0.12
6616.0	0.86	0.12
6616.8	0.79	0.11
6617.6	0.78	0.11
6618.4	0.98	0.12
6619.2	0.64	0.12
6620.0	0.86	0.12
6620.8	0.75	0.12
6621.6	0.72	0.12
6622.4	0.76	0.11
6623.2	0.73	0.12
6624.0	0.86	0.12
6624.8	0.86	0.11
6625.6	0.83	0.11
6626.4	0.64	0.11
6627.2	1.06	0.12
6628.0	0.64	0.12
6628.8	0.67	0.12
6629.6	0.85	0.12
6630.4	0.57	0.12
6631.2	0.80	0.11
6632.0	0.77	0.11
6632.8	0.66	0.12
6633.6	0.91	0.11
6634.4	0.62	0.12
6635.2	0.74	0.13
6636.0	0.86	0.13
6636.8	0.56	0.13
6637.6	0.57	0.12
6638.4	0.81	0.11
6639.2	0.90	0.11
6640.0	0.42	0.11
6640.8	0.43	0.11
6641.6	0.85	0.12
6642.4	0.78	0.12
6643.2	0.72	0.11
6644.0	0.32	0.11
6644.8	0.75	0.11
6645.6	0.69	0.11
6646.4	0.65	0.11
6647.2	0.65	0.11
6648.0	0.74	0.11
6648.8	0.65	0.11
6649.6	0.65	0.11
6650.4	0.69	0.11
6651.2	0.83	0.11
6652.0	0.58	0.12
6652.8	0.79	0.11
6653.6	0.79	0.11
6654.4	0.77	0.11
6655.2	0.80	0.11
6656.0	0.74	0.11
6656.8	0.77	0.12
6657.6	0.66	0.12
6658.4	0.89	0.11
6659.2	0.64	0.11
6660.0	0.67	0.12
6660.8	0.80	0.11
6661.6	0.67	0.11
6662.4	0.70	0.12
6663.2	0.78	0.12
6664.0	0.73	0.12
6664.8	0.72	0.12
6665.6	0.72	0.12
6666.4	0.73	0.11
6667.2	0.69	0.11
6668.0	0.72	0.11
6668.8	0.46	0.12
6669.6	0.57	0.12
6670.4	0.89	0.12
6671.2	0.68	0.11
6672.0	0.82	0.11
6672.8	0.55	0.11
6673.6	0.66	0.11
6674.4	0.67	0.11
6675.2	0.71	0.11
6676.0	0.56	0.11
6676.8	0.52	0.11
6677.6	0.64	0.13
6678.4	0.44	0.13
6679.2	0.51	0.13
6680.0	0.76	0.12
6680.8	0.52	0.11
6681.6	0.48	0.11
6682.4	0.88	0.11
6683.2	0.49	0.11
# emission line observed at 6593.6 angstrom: C III]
